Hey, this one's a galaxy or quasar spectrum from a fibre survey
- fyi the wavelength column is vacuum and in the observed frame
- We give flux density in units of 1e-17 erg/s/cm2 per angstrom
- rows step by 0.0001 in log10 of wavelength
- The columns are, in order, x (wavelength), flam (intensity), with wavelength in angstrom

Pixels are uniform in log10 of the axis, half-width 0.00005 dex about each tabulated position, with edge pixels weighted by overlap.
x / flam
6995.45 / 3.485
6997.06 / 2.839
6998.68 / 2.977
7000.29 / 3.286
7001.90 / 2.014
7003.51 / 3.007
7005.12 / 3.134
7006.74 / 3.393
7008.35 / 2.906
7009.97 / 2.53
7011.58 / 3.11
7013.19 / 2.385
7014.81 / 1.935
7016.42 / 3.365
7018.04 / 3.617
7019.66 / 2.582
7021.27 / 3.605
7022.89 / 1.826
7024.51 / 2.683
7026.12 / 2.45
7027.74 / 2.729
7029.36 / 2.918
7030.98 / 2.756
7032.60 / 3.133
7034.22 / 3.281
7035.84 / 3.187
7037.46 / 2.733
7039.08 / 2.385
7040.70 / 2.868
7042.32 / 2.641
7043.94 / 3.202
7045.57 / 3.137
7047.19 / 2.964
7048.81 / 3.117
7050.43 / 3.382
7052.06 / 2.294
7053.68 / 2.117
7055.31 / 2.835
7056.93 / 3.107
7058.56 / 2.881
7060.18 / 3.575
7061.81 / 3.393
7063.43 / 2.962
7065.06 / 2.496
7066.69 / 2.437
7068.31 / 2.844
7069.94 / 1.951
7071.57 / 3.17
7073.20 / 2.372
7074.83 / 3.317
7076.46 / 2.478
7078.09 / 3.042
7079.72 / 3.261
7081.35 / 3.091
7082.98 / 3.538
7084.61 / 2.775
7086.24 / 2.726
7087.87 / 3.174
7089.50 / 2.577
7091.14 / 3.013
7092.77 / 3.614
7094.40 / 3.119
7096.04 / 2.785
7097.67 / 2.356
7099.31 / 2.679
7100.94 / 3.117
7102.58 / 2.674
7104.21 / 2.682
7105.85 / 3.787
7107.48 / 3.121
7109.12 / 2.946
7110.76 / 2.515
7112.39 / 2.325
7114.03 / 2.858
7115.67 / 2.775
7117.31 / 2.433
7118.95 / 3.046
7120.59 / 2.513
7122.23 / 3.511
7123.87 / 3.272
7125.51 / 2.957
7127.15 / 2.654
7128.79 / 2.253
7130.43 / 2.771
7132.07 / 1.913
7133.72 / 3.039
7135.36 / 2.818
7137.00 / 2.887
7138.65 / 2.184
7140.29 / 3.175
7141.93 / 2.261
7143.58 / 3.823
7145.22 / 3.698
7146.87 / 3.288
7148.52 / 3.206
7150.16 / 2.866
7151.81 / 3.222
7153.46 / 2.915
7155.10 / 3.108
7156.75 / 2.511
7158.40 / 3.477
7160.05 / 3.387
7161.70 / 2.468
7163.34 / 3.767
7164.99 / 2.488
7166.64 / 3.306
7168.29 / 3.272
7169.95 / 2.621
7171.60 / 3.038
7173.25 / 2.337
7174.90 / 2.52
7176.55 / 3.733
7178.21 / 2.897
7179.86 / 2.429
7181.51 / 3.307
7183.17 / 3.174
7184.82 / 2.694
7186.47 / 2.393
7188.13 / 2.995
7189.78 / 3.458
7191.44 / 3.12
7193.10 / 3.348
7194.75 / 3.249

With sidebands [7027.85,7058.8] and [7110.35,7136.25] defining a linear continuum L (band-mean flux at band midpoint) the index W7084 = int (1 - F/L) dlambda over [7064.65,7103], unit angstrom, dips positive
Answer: -0.8 angstrom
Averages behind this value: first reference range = 2.89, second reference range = 2.73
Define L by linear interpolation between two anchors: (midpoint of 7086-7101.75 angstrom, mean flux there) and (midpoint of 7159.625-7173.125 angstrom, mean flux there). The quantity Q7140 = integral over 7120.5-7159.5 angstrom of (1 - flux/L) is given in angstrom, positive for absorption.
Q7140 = 0.4 angstrom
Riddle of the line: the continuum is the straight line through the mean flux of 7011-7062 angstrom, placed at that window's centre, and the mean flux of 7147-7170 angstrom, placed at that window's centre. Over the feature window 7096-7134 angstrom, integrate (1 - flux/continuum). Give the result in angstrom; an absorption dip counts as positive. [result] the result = 2.6 angstrom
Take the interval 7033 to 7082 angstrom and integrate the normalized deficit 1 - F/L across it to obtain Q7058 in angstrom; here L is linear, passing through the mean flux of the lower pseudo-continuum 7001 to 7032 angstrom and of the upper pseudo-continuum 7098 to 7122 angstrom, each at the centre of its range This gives -1.4 angstrom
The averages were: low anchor 2.79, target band 2.89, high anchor 2.83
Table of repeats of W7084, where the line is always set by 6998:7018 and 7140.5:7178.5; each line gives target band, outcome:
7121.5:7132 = 0.7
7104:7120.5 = 0.9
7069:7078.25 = 0.8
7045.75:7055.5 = 0.4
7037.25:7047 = 0.2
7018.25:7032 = 0.7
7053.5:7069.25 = 0.2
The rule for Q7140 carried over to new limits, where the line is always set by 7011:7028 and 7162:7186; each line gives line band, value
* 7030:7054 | -1.0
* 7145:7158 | -0.7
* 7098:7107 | -0.3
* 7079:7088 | -0.8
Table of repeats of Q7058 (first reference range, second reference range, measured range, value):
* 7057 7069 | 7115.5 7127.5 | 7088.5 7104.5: 0.3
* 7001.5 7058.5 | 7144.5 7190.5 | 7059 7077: 0.4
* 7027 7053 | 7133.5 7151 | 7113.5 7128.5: 0.7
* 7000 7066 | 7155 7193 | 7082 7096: -0.7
